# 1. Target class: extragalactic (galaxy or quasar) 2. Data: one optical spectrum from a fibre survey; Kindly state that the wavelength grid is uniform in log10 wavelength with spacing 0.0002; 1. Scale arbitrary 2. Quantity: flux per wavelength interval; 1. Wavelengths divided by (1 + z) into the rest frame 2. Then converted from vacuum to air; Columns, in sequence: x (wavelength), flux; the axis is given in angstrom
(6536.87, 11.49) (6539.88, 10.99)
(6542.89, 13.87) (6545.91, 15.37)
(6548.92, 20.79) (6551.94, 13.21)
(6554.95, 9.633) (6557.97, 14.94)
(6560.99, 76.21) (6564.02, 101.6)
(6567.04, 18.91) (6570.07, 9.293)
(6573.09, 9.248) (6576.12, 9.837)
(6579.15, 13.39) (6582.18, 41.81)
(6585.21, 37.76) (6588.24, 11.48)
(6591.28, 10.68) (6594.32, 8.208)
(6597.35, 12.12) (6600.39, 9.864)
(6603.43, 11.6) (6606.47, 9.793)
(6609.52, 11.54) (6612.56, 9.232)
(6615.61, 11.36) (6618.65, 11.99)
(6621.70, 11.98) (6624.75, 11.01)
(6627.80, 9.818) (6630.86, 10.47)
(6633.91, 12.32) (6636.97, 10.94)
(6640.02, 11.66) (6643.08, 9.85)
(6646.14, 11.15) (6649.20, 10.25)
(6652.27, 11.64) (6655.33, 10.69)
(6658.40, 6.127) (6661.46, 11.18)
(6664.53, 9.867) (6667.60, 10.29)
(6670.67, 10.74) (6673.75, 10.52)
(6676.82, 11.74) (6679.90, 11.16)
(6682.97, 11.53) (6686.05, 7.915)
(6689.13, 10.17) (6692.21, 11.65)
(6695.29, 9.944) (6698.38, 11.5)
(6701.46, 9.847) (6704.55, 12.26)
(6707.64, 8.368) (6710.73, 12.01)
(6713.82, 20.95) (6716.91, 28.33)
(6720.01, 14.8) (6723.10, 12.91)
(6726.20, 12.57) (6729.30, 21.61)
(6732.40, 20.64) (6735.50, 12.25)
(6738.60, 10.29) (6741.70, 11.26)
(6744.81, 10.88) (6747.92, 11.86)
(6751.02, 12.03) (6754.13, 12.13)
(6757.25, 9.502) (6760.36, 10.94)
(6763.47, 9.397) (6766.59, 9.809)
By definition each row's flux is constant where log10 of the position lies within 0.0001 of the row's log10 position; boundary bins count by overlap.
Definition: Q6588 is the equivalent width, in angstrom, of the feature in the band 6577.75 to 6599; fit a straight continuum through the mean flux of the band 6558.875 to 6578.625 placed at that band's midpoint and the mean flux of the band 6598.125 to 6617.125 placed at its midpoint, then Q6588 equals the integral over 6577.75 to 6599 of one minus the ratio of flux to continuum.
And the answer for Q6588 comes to 4.1 angstrom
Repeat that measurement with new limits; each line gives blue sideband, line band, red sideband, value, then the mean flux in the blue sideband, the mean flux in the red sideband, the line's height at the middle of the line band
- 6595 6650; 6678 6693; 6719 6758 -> 2.2 angstrom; 10.9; 13.3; 12.2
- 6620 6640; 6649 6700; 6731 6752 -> 5.9 angstrom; 11.1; 12.7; 11.8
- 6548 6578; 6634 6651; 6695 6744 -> 8.3 angstrom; 28.3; 14.4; 21.3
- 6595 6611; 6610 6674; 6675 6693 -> 0.7 angstrom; 10.8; 10.7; 10.7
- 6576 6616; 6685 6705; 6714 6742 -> 7.1 angstrom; 15.2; 16.5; 16.2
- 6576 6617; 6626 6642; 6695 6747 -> 4.1 angstrom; 15.1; 14.2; 14.8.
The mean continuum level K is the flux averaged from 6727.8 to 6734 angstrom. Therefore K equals 21.1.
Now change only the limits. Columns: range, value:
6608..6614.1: 10.4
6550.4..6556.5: 11.5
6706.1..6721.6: 16.9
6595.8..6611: 11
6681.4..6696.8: 10.3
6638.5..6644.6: 10.8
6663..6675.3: 10.4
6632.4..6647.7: 11.2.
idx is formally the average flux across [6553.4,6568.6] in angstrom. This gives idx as 44.1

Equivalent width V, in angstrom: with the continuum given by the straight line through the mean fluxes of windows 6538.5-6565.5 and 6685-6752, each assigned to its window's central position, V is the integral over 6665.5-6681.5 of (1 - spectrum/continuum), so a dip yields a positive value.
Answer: 6.4 angstrom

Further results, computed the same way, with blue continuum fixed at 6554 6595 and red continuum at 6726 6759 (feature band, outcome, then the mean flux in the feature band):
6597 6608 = 6.3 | 10.7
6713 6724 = -3.1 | 19.5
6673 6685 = 4.8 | 11.2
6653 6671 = 9.1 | 9.84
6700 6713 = 4.0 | 11.2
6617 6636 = 9.7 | 11.3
